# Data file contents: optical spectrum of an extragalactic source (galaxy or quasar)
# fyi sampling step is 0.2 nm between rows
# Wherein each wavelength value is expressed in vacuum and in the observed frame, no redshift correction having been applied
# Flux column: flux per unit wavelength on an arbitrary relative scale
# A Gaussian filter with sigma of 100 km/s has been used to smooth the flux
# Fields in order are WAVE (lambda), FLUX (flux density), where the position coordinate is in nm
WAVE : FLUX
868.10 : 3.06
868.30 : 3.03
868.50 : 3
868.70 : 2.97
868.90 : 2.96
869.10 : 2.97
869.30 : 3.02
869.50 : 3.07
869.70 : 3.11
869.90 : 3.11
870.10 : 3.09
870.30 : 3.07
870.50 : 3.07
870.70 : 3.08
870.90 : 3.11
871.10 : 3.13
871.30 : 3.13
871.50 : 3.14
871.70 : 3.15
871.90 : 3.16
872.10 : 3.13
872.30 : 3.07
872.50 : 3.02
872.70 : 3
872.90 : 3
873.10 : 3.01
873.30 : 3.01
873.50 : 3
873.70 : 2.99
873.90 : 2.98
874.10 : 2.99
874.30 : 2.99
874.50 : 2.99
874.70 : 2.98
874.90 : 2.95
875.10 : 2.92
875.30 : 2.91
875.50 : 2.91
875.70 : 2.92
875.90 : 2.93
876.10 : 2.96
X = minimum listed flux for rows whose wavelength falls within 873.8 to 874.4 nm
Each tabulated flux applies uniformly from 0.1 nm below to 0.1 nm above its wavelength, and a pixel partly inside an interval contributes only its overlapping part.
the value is 2.98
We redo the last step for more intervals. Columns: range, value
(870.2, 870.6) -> 3.07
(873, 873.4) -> 3.01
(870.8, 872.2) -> 3.11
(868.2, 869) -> 2.96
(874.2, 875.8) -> 2.91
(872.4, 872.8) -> 3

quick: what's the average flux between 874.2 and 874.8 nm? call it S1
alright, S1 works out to 2.99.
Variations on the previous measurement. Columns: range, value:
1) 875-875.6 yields 2.91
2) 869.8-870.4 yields 3.09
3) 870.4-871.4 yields 3.1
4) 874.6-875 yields 2.96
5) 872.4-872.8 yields 3.01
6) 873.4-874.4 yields 2.99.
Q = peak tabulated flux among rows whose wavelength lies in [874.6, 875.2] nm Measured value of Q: 2.98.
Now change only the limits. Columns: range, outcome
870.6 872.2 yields 3.16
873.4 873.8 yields 3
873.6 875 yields 2.99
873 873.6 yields 3.01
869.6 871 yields 3.11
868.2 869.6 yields 3.07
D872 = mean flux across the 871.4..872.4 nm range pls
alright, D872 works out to 3.13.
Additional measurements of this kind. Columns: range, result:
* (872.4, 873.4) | 3.01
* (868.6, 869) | 2.96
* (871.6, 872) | 3.16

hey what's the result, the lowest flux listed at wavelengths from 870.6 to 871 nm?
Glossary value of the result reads 3.08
